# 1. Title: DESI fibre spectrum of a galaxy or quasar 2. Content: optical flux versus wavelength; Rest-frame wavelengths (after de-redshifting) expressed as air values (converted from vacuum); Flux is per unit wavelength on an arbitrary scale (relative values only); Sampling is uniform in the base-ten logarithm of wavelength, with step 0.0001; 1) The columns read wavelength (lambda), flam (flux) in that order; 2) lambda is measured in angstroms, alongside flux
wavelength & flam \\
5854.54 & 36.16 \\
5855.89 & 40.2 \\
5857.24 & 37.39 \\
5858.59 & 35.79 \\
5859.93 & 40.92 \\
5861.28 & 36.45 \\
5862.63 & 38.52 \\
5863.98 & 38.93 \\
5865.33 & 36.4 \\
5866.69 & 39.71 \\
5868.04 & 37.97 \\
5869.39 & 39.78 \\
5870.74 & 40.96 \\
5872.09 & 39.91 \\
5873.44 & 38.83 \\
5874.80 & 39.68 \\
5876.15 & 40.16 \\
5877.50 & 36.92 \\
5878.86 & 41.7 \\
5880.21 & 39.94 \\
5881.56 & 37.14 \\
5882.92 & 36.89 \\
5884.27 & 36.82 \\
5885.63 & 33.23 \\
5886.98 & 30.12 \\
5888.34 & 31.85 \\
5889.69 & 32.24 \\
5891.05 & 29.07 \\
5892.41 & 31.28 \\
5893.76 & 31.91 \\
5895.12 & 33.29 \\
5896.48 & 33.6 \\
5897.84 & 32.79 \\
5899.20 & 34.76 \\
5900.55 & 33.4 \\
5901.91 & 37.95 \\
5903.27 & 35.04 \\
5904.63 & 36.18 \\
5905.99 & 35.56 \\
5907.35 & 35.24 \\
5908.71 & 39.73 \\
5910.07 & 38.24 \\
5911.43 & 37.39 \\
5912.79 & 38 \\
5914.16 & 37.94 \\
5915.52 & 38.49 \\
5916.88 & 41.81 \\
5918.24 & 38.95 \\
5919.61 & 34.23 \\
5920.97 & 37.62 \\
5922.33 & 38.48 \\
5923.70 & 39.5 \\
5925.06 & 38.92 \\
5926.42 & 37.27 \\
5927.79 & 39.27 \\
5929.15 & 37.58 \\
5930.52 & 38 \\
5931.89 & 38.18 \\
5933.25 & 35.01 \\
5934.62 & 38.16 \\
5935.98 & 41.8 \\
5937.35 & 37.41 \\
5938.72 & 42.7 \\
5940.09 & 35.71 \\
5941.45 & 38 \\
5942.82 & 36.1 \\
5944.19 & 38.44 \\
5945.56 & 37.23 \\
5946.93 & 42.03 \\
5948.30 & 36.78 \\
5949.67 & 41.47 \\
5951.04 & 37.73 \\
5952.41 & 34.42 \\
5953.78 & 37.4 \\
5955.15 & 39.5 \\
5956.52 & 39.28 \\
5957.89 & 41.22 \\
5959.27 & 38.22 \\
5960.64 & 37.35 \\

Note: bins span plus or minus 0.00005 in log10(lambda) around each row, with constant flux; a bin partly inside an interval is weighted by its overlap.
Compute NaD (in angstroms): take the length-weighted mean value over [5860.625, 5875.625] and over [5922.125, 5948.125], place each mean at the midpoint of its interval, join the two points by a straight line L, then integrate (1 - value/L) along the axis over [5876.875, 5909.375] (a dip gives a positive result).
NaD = 3.2 angstroms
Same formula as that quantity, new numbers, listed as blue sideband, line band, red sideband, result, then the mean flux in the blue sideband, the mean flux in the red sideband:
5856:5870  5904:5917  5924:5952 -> 0.22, 38.3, 38.4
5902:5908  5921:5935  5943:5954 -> -0.39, 35.7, 38.1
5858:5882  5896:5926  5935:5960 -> 1.35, 38.9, 38.6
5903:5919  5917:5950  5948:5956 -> -0.38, 37.8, 38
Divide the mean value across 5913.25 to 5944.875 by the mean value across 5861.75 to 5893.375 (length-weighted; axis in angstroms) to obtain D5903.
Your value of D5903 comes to 1.04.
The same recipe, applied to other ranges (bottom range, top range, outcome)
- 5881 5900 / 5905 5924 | 1.14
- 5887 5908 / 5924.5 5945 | 1.14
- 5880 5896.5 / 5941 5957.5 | 1.14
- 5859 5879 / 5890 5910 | 0.88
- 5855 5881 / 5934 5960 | 0.99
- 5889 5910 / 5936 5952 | 1.13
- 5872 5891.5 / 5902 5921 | 1.03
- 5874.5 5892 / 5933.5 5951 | 1.08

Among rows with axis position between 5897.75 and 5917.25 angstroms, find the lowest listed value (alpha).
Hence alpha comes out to 32.79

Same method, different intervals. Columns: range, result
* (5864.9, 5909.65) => 29.07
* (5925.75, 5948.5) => 35.01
